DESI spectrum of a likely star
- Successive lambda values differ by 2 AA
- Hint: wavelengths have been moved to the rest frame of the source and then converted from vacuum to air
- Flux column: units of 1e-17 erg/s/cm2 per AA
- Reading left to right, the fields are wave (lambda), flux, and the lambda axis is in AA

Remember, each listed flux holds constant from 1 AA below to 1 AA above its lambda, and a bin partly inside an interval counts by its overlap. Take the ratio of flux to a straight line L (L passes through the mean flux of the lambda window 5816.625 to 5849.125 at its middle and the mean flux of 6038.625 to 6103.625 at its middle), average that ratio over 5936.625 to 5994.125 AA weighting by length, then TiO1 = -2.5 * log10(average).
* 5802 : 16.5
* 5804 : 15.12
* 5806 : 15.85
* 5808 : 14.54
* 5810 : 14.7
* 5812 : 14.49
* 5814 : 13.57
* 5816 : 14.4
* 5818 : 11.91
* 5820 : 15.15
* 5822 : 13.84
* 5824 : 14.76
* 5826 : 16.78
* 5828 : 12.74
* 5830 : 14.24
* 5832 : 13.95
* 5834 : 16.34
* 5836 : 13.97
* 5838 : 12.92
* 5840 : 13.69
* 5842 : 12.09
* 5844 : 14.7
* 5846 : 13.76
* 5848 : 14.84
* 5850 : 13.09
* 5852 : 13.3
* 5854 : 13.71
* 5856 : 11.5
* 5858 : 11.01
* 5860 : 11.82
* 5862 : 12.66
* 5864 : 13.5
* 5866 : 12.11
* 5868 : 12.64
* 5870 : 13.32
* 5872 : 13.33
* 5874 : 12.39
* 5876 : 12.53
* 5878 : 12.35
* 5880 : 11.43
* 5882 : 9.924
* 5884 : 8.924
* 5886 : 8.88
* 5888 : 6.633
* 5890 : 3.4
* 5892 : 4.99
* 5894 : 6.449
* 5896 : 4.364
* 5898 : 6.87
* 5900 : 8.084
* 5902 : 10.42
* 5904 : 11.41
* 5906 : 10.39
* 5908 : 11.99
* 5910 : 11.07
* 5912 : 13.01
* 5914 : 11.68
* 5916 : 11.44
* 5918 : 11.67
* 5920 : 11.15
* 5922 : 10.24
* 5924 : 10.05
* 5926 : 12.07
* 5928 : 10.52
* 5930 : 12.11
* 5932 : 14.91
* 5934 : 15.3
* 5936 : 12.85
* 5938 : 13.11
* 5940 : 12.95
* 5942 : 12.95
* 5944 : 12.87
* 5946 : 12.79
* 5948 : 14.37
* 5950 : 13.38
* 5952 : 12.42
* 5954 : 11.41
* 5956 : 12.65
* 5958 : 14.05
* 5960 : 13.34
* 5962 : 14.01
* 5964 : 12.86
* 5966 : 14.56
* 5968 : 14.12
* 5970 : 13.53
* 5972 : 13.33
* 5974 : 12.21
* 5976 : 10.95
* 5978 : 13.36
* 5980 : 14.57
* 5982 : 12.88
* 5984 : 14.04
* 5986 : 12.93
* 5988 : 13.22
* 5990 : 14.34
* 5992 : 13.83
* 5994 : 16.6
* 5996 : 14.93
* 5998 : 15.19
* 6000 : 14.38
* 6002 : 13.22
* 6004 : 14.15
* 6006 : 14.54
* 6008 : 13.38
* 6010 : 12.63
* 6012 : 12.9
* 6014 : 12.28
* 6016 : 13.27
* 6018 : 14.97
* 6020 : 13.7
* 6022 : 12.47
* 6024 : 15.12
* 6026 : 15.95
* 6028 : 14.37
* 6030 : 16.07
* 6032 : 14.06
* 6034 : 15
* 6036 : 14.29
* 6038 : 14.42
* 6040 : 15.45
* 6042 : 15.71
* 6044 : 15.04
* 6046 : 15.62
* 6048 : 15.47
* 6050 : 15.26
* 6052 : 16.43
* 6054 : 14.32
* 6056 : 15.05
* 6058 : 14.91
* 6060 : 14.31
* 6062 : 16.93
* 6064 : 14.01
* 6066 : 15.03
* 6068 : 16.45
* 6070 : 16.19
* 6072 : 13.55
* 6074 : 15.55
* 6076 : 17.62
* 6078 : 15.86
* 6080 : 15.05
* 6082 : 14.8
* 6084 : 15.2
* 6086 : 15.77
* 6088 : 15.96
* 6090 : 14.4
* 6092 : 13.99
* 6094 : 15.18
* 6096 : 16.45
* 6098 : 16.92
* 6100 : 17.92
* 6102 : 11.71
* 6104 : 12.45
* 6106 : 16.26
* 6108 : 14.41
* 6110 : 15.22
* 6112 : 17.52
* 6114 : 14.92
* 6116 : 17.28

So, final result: 0.11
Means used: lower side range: 14.1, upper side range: 15.3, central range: 13.3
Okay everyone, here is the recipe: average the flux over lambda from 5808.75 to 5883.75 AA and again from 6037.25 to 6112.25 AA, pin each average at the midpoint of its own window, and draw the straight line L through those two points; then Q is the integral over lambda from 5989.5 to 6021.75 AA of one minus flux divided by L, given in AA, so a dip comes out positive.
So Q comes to 1.6 AA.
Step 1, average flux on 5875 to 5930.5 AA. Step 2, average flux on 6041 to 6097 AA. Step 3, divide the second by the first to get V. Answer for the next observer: 1.6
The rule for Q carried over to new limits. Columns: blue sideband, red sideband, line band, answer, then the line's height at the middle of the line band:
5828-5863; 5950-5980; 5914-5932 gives 2.5 AA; 13.2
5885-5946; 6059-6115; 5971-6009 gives -3.6 AA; 12.6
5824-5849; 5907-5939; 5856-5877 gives 1.5 AA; 13.5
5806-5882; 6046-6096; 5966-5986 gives 1.7 AA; 14.5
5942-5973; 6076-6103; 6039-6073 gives -0.9 AA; 14.9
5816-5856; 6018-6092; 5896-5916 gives 5.6 AA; 14.3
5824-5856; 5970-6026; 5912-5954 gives 4.2 AA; 13.8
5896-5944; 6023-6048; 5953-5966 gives -0.5 AA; 12.7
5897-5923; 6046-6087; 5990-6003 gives -1.3 AA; 13.3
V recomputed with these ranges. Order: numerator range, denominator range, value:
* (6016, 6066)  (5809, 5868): 1.10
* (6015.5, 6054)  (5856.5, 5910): 1.47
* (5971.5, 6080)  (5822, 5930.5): 1.25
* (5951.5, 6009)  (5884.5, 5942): 1.32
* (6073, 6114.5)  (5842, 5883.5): 1.22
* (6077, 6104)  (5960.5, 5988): 1.14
